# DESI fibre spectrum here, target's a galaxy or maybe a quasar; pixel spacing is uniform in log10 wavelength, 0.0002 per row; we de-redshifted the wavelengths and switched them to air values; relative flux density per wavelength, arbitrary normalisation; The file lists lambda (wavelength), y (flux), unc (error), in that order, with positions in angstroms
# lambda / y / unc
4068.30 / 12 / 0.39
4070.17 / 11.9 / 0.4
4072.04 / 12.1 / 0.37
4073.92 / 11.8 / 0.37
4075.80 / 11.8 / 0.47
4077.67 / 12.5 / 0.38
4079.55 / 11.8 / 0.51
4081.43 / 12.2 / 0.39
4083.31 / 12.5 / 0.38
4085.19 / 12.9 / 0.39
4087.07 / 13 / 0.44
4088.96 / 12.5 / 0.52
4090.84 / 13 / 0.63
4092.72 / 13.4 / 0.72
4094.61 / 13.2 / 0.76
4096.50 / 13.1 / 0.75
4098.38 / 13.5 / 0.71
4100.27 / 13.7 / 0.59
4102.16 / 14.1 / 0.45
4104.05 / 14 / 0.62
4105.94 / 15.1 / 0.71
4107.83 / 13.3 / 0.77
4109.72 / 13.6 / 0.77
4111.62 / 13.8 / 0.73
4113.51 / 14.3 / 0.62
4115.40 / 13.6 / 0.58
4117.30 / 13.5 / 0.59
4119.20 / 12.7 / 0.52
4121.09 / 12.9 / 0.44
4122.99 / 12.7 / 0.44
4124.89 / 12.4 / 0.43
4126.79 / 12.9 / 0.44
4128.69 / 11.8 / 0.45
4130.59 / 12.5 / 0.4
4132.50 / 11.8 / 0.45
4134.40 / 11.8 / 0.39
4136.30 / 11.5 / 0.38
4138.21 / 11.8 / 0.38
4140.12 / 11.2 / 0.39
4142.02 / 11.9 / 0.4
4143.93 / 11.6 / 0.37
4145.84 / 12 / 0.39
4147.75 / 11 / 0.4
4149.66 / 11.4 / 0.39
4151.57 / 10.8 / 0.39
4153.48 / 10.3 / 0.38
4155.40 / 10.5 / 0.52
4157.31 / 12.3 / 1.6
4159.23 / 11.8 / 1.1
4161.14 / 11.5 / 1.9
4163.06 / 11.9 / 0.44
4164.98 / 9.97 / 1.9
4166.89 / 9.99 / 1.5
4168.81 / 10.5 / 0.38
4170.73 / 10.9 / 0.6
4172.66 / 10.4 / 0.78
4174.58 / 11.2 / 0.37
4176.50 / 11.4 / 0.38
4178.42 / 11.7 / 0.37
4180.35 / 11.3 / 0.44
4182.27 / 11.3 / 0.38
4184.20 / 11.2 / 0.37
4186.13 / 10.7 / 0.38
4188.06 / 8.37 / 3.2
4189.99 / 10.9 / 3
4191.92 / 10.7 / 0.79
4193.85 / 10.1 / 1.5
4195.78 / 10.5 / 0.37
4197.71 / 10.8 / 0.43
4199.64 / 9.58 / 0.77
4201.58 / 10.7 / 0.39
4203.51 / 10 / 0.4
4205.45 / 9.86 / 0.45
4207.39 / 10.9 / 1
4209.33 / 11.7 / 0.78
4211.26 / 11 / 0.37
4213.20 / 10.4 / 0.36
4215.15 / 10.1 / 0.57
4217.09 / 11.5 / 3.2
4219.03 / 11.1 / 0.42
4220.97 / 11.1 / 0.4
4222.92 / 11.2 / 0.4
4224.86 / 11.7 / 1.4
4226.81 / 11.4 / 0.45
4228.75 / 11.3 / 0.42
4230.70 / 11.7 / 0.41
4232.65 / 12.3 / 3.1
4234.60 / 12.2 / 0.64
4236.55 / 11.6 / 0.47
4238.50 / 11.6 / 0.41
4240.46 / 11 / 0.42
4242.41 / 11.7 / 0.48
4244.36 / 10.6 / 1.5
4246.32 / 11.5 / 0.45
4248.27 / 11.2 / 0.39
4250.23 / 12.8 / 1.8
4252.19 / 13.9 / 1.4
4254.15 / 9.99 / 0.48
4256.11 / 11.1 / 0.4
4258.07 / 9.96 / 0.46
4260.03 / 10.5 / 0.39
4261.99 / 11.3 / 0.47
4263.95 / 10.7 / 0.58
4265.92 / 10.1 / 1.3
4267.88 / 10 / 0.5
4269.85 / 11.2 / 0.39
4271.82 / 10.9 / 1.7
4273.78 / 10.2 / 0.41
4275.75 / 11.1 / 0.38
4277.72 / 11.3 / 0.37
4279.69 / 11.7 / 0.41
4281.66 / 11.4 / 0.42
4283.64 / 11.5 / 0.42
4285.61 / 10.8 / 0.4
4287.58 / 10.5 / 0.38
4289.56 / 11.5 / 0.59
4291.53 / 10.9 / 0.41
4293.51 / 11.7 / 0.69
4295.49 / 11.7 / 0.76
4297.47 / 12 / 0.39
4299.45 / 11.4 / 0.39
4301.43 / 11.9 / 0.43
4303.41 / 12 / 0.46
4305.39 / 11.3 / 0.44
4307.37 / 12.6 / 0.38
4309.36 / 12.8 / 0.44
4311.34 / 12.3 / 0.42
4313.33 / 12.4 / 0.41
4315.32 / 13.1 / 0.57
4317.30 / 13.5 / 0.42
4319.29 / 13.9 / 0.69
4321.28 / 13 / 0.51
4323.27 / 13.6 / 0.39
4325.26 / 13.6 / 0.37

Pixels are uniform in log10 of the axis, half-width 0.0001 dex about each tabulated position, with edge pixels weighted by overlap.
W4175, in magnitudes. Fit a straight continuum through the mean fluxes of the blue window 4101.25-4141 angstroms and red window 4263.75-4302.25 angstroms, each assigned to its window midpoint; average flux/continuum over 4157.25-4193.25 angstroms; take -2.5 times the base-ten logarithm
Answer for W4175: 0.13 mag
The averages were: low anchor 12.9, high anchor 11.1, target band 10.9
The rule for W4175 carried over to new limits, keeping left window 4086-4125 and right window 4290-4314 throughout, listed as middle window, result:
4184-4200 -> 0.23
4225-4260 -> 0.08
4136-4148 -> 0.13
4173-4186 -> 0.14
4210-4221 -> 0.16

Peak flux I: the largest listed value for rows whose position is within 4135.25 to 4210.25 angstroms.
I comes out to 12.3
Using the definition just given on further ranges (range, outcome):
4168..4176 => 11.2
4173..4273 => 13.9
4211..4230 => 11.7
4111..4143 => 14.3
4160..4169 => 11.9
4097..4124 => 15.1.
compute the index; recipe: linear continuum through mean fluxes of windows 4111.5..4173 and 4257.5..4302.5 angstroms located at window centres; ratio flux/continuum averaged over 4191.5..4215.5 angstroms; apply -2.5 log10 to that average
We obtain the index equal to 0.10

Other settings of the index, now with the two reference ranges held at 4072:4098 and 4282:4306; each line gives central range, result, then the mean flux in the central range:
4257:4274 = 0.101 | 10.6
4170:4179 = 0.093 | 11.1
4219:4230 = 0.046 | 11.3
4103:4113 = -0.124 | 14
